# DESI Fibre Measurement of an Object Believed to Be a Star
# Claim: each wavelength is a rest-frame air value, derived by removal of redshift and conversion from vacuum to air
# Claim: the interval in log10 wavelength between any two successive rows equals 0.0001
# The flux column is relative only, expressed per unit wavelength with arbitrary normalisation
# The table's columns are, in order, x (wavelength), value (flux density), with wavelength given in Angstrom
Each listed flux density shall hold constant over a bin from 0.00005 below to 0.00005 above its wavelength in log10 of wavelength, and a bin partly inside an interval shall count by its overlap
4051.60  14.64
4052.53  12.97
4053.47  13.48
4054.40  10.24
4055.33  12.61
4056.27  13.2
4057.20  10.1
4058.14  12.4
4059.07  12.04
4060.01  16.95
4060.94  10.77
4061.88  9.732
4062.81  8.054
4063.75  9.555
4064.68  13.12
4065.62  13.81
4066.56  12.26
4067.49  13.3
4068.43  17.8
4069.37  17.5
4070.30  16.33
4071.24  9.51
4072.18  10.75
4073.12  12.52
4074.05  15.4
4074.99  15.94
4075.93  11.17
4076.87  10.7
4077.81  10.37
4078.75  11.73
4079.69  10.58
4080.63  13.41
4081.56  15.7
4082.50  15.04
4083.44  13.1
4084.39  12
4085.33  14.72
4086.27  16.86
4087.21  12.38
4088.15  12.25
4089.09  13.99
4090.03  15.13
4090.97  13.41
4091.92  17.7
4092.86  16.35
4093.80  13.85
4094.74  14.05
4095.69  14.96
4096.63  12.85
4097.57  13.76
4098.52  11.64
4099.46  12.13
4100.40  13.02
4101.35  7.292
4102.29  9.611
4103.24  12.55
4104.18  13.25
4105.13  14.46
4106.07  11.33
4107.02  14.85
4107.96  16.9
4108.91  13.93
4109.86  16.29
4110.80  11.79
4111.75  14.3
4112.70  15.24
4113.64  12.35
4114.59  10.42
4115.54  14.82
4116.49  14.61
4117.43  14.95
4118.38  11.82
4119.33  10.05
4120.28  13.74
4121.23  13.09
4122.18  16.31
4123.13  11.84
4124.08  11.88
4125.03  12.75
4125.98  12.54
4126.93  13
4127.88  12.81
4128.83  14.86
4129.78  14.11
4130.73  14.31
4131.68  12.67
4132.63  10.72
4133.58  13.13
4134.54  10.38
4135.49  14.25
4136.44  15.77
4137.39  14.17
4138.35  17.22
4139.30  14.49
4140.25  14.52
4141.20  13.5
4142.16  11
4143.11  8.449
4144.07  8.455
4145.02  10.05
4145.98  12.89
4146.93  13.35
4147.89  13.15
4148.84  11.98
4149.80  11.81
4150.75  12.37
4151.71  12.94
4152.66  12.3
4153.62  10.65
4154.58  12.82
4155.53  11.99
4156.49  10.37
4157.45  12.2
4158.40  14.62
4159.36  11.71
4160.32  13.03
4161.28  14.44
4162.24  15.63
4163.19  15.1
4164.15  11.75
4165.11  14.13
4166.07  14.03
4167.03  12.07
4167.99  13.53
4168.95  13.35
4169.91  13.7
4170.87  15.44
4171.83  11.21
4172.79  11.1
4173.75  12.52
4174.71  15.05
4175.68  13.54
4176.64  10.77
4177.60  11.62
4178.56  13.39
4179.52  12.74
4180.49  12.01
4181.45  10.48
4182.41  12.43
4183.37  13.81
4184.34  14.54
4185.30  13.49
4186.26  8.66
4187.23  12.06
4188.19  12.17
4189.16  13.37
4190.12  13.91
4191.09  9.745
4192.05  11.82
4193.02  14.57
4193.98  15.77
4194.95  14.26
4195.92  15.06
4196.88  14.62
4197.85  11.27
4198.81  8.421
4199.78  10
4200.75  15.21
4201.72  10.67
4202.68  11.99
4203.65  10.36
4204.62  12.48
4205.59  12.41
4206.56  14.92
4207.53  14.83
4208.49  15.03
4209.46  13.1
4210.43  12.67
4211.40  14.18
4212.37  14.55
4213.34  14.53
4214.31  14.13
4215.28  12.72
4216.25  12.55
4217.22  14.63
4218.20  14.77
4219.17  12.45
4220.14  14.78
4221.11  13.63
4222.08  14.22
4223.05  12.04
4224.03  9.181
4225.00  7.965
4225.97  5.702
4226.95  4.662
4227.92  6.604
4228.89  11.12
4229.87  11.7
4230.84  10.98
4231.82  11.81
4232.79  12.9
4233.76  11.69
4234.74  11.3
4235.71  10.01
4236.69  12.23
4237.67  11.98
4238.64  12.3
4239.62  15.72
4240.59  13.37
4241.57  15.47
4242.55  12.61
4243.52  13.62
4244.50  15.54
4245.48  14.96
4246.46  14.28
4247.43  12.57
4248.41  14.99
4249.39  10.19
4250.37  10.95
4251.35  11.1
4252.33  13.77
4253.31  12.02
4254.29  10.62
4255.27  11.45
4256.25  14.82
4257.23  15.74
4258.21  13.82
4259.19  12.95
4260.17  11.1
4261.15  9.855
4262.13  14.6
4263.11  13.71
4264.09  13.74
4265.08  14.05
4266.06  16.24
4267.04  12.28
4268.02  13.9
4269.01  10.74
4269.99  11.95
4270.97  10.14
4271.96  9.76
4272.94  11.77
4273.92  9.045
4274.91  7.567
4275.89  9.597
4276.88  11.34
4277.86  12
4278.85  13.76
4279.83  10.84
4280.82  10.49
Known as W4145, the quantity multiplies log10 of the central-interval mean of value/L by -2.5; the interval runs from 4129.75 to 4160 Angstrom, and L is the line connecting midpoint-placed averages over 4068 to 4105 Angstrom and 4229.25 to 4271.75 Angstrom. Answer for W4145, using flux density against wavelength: 0.05 mag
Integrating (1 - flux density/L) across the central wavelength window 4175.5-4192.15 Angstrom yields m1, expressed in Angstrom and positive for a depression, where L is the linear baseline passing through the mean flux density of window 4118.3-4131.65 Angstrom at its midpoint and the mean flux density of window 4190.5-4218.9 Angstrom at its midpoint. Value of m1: 1.1 Angstrom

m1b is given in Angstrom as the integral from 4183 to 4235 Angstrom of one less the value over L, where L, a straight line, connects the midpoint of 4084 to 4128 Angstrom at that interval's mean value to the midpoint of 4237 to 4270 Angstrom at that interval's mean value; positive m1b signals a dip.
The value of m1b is 3.5 Angstrom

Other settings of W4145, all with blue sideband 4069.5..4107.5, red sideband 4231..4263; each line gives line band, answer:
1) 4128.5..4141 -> -0.06 mag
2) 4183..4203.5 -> 0.03 mag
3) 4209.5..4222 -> -0.07 mag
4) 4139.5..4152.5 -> 0.10 mag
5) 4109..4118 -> -0.06 mag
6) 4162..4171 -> -0.06 mag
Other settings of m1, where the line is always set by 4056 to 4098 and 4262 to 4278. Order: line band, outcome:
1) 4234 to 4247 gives -1.3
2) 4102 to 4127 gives -0.6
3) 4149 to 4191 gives -0.5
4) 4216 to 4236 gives 1.6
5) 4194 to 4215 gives -1.4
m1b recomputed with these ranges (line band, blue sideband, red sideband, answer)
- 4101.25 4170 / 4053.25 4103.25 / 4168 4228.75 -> -1.4 Angstrom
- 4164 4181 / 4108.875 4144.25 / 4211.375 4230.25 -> -0.6 Angstrom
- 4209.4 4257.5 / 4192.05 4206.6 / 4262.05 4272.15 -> 1.4 Angstrom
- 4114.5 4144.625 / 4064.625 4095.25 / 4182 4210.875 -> 0.6 Angstrom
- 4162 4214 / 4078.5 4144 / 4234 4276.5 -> -0.2 Angstrom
